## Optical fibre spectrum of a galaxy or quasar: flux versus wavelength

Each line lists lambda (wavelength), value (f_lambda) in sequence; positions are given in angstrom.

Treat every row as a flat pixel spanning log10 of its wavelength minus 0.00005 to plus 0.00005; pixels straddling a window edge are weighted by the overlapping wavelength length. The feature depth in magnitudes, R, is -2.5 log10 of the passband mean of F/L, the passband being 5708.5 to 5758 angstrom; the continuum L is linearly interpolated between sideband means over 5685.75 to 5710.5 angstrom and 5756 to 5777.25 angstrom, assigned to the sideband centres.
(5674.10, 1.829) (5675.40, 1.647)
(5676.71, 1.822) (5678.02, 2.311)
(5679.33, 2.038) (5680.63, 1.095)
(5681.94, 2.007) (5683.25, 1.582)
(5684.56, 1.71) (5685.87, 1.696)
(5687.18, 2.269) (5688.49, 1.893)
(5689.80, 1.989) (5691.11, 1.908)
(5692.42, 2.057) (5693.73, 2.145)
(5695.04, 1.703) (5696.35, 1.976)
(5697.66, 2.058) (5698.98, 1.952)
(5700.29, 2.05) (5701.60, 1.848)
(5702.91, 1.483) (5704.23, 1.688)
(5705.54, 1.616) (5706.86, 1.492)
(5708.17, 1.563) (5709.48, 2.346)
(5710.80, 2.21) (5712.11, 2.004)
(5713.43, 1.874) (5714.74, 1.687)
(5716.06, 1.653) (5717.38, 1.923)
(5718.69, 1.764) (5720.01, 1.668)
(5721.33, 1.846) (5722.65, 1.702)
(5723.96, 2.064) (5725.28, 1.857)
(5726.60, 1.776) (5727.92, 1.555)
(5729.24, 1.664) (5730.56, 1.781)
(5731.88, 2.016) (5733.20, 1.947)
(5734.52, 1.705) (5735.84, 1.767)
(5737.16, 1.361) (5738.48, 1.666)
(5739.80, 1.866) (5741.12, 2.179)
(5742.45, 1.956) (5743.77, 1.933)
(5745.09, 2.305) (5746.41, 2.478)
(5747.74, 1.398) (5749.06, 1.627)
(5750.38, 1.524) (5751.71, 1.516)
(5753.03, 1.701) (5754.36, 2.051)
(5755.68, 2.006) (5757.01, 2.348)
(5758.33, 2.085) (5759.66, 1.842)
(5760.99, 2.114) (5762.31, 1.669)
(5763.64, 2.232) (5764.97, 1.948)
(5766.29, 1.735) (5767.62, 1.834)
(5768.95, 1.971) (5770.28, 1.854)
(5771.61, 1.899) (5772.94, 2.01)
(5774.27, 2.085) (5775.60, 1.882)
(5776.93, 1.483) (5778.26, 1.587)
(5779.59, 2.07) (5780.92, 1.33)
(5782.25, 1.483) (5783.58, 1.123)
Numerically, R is 0.03 mag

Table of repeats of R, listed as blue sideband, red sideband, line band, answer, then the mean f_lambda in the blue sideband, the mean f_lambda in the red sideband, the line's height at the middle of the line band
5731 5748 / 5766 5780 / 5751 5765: -0.04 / 1.9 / 1.85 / 1.87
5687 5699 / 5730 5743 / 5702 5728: 0.06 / 1.99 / 1.82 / 1.9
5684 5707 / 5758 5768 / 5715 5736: 0.06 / 1.87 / 1.93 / 1.9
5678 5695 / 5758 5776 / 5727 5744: 0.07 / 1.88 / 1.94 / 1.91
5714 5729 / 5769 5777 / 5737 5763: -0.03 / 1.77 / 1.9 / 1.84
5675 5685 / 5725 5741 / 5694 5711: -0.04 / 1.78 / 1.76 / 1.77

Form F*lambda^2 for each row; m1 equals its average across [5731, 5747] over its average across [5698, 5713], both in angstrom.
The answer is 1.06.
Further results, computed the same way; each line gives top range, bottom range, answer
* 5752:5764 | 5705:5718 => 1.10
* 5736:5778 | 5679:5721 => 1.04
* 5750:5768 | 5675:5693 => 1.05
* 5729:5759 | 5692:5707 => 1.03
